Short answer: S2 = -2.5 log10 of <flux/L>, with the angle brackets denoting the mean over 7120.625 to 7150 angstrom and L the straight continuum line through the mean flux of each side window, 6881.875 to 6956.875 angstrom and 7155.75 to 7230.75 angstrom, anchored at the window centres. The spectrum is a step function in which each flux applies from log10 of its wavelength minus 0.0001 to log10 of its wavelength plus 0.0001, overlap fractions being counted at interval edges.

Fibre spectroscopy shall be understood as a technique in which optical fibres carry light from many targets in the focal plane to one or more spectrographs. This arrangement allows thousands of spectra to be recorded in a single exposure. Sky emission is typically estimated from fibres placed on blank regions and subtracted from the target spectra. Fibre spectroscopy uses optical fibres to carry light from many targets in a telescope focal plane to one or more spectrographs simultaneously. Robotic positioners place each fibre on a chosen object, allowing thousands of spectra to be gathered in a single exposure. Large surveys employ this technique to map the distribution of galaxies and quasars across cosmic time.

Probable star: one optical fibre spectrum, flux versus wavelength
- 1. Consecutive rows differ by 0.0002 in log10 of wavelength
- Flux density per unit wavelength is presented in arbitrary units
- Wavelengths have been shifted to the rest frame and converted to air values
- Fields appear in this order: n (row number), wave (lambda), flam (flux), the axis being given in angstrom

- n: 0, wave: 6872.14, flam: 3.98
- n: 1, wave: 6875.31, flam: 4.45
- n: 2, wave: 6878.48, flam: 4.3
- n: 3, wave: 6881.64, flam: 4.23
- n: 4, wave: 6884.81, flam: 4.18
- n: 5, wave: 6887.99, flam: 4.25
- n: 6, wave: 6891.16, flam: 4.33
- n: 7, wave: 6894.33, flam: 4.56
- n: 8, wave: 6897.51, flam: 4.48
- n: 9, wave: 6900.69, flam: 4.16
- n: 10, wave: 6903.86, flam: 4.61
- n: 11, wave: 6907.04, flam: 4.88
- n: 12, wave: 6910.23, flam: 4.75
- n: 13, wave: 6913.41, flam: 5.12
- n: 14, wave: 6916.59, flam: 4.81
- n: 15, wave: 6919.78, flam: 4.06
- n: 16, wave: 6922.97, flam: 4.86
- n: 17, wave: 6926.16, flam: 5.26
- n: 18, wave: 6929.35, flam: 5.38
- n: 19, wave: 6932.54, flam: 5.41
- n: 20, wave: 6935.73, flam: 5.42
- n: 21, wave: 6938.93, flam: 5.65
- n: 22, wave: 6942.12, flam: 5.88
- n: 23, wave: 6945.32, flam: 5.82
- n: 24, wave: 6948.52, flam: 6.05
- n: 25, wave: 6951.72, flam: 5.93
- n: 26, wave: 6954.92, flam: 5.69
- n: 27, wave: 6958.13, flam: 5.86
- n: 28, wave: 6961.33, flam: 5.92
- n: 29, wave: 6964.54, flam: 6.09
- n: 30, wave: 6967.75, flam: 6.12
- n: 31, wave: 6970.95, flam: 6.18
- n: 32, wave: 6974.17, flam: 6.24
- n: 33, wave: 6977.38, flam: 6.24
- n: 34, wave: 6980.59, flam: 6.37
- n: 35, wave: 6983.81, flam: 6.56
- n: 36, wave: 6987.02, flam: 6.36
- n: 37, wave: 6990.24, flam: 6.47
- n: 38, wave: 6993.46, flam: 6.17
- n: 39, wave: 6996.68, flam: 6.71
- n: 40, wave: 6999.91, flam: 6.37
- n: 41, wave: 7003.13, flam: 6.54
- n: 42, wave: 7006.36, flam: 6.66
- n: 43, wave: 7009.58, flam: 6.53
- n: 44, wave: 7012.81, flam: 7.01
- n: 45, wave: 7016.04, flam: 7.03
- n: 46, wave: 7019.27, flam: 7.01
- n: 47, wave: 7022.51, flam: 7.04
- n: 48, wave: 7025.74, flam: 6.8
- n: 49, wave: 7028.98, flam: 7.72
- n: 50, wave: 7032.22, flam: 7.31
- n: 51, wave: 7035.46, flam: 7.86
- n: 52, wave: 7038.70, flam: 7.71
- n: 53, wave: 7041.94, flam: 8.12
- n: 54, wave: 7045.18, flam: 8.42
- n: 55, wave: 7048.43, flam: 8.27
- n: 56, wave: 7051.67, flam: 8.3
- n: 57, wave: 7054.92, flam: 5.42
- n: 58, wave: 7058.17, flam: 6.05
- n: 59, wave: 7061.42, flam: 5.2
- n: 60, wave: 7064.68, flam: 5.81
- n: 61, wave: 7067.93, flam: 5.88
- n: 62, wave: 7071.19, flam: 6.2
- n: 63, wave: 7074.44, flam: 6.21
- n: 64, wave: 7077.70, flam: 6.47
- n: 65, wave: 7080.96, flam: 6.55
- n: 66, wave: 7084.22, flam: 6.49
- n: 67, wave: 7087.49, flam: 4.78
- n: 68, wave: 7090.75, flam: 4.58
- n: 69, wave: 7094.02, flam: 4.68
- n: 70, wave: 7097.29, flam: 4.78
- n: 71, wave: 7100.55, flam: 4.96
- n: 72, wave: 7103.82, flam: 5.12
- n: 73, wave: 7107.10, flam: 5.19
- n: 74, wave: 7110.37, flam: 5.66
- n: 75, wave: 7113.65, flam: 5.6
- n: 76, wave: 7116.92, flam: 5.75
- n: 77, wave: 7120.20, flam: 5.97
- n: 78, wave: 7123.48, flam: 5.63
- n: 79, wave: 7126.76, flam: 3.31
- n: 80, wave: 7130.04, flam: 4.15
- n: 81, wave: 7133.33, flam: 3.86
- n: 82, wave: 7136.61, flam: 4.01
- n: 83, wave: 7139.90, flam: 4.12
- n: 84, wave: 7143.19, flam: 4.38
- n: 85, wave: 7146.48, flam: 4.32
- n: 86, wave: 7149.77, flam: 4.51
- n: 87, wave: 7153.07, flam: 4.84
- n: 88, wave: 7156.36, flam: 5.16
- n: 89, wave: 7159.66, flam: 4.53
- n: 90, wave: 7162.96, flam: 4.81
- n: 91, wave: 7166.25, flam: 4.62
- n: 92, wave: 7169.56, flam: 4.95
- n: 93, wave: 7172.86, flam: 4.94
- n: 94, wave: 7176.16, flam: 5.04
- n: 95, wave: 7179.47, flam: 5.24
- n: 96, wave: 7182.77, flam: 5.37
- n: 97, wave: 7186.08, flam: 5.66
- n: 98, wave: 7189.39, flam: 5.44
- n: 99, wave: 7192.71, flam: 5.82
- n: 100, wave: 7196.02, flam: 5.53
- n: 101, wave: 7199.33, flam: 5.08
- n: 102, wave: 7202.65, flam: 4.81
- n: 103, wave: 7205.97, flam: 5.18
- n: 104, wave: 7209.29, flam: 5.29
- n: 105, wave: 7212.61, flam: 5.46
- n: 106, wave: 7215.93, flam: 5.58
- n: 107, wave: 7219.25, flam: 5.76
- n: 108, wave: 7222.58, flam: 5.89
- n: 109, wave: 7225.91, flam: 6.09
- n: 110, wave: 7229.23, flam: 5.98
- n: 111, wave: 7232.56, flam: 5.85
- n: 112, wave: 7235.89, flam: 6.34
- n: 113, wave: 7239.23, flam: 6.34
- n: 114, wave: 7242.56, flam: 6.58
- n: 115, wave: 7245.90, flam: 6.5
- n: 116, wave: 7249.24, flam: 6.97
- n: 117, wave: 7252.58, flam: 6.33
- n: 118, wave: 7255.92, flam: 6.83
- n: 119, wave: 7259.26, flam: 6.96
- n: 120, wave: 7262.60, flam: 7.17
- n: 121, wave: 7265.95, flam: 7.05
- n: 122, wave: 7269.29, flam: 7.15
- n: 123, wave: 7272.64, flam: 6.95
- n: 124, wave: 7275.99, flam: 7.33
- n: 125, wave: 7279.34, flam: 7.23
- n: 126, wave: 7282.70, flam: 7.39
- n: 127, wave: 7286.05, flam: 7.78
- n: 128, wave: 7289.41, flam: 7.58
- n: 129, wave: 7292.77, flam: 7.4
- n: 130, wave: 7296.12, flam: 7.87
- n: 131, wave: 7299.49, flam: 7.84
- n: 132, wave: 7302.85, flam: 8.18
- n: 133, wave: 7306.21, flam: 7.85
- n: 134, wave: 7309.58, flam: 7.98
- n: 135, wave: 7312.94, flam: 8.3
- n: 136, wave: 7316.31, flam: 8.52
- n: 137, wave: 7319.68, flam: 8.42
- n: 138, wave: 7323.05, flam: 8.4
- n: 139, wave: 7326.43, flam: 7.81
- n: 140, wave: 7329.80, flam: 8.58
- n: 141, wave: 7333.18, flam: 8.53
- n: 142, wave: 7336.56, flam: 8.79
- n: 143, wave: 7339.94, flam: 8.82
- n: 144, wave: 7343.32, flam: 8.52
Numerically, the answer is 0.21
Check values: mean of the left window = 5.01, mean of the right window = 5.32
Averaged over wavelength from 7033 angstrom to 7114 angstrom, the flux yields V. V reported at 6.19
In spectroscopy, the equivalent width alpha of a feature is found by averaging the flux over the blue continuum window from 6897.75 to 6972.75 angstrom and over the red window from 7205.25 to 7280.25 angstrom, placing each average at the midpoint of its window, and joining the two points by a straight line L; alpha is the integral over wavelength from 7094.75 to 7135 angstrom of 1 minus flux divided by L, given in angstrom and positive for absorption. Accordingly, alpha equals 6.6 angstrom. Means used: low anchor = 5.37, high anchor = 6.39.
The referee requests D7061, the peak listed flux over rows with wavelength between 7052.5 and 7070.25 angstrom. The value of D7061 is 6.05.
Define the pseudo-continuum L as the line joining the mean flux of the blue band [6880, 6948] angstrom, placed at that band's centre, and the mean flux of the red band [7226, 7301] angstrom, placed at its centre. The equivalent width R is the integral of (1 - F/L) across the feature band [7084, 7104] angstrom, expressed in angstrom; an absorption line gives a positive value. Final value 3.36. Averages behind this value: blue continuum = 4.88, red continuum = 6.95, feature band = 4.95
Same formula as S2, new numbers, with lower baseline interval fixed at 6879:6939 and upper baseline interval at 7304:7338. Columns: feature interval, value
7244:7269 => 0.135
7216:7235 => 0.257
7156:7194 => 0.346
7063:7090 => 0.033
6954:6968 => -0.146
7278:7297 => 0.068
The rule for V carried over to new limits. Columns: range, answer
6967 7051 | 6.94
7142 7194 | 4.98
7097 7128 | 5.24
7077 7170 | 4.94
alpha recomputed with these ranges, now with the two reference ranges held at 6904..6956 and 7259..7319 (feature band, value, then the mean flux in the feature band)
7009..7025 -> -3.0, 6.94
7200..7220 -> 5.0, 5.31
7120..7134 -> 4.4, 4.49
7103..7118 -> 2.3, 5.47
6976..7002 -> -3.4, 6.41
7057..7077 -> 0.8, 5.91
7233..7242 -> 1.2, 6.3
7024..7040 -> -4.1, 7.47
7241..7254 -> 1.3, 6.6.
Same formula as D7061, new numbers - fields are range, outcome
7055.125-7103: 6.55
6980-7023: 7.04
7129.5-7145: 4.38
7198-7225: 5.89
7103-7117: 5.75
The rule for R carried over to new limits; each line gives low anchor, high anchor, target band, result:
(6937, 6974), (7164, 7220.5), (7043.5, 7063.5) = -4.4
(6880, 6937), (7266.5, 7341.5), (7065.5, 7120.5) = 5.6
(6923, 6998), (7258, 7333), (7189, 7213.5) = 6.5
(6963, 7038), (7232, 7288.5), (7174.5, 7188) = 3.0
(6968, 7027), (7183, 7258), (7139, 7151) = 3.5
